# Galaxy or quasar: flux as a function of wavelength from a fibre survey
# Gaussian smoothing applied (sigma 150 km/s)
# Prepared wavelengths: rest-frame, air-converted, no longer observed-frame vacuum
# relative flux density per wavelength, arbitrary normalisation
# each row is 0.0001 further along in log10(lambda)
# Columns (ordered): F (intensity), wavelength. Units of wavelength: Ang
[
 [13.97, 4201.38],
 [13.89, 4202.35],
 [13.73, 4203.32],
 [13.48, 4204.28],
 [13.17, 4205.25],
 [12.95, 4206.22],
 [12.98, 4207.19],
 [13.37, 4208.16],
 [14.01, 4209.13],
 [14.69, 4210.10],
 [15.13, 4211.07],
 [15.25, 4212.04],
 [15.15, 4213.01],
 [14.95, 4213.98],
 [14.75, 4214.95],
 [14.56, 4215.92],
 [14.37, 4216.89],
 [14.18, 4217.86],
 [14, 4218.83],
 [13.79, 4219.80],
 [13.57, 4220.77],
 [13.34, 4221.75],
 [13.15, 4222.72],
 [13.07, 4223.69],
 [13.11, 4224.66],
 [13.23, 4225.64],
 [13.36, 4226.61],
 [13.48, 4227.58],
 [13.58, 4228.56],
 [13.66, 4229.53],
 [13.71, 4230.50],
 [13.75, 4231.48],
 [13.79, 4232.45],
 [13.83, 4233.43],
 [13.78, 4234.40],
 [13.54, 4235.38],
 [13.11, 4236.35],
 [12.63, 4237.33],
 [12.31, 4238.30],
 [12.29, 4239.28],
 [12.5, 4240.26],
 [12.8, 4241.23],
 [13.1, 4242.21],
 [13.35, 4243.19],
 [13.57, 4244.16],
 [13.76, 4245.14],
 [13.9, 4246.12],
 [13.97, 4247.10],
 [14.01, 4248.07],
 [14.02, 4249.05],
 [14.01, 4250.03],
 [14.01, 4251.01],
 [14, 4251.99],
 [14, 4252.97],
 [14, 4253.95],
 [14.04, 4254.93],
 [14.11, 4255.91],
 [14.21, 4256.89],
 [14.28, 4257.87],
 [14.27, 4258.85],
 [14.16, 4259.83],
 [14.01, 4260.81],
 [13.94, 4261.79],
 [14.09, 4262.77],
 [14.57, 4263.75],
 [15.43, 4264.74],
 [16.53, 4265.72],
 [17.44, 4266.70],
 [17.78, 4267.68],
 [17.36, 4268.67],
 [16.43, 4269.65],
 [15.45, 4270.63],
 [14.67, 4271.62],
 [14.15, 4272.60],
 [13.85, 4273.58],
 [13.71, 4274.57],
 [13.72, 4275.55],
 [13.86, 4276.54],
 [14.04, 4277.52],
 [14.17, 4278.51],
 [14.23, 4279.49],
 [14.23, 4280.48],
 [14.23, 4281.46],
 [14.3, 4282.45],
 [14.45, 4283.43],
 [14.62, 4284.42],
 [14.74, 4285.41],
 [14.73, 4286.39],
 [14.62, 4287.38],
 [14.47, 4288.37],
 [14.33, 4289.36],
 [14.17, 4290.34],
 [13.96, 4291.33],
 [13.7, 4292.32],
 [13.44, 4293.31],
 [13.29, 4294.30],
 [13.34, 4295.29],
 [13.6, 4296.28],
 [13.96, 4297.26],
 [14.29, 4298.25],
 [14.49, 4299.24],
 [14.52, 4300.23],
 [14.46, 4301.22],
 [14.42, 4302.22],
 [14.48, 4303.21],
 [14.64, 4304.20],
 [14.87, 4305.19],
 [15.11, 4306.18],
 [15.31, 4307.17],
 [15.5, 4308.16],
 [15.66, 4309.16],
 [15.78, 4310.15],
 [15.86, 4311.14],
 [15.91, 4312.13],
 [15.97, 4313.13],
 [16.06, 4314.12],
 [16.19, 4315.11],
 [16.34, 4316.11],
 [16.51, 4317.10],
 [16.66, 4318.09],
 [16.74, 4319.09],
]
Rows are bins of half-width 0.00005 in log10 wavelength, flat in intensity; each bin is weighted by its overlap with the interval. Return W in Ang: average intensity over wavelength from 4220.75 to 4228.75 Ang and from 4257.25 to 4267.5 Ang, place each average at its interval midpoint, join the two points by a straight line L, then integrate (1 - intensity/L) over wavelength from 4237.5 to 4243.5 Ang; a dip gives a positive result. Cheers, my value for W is 0.6 Ang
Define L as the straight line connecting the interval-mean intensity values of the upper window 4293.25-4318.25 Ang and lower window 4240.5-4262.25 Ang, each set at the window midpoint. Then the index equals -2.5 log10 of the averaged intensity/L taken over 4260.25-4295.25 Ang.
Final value -0.02 mag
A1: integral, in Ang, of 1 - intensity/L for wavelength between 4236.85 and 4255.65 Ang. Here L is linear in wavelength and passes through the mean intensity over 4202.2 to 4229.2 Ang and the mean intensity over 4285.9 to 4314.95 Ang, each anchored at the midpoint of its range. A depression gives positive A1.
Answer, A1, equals 0.9 Ang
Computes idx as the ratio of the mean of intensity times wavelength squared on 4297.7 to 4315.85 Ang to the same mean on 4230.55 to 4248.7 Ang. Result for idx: 1.18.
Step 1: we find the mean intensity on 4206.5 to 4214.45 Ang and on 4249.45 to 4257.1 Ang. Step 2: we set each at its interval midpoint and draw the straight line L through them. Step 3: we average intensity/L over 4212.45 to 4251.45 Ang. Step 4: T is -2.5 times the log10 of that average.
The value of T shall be 0.05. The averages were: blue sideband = 14.4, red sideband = 14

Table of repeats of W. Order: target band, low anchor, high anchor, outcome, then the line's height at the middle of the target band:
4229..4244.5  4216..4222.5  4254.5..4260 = 0.88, 14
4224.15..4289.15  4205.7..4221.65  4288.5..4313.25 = 1.13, 14.4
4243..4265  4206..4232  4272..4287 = 0.02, 14.1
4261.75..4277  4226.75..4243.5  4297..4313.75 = -1.20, 14.1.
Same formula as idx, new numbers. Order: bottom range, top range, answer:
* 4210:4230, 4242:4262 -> 1.01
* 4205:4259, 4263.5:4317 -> 1.11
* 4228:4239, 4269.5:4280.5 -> 1.09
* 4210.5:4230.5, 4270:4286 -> 1.05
